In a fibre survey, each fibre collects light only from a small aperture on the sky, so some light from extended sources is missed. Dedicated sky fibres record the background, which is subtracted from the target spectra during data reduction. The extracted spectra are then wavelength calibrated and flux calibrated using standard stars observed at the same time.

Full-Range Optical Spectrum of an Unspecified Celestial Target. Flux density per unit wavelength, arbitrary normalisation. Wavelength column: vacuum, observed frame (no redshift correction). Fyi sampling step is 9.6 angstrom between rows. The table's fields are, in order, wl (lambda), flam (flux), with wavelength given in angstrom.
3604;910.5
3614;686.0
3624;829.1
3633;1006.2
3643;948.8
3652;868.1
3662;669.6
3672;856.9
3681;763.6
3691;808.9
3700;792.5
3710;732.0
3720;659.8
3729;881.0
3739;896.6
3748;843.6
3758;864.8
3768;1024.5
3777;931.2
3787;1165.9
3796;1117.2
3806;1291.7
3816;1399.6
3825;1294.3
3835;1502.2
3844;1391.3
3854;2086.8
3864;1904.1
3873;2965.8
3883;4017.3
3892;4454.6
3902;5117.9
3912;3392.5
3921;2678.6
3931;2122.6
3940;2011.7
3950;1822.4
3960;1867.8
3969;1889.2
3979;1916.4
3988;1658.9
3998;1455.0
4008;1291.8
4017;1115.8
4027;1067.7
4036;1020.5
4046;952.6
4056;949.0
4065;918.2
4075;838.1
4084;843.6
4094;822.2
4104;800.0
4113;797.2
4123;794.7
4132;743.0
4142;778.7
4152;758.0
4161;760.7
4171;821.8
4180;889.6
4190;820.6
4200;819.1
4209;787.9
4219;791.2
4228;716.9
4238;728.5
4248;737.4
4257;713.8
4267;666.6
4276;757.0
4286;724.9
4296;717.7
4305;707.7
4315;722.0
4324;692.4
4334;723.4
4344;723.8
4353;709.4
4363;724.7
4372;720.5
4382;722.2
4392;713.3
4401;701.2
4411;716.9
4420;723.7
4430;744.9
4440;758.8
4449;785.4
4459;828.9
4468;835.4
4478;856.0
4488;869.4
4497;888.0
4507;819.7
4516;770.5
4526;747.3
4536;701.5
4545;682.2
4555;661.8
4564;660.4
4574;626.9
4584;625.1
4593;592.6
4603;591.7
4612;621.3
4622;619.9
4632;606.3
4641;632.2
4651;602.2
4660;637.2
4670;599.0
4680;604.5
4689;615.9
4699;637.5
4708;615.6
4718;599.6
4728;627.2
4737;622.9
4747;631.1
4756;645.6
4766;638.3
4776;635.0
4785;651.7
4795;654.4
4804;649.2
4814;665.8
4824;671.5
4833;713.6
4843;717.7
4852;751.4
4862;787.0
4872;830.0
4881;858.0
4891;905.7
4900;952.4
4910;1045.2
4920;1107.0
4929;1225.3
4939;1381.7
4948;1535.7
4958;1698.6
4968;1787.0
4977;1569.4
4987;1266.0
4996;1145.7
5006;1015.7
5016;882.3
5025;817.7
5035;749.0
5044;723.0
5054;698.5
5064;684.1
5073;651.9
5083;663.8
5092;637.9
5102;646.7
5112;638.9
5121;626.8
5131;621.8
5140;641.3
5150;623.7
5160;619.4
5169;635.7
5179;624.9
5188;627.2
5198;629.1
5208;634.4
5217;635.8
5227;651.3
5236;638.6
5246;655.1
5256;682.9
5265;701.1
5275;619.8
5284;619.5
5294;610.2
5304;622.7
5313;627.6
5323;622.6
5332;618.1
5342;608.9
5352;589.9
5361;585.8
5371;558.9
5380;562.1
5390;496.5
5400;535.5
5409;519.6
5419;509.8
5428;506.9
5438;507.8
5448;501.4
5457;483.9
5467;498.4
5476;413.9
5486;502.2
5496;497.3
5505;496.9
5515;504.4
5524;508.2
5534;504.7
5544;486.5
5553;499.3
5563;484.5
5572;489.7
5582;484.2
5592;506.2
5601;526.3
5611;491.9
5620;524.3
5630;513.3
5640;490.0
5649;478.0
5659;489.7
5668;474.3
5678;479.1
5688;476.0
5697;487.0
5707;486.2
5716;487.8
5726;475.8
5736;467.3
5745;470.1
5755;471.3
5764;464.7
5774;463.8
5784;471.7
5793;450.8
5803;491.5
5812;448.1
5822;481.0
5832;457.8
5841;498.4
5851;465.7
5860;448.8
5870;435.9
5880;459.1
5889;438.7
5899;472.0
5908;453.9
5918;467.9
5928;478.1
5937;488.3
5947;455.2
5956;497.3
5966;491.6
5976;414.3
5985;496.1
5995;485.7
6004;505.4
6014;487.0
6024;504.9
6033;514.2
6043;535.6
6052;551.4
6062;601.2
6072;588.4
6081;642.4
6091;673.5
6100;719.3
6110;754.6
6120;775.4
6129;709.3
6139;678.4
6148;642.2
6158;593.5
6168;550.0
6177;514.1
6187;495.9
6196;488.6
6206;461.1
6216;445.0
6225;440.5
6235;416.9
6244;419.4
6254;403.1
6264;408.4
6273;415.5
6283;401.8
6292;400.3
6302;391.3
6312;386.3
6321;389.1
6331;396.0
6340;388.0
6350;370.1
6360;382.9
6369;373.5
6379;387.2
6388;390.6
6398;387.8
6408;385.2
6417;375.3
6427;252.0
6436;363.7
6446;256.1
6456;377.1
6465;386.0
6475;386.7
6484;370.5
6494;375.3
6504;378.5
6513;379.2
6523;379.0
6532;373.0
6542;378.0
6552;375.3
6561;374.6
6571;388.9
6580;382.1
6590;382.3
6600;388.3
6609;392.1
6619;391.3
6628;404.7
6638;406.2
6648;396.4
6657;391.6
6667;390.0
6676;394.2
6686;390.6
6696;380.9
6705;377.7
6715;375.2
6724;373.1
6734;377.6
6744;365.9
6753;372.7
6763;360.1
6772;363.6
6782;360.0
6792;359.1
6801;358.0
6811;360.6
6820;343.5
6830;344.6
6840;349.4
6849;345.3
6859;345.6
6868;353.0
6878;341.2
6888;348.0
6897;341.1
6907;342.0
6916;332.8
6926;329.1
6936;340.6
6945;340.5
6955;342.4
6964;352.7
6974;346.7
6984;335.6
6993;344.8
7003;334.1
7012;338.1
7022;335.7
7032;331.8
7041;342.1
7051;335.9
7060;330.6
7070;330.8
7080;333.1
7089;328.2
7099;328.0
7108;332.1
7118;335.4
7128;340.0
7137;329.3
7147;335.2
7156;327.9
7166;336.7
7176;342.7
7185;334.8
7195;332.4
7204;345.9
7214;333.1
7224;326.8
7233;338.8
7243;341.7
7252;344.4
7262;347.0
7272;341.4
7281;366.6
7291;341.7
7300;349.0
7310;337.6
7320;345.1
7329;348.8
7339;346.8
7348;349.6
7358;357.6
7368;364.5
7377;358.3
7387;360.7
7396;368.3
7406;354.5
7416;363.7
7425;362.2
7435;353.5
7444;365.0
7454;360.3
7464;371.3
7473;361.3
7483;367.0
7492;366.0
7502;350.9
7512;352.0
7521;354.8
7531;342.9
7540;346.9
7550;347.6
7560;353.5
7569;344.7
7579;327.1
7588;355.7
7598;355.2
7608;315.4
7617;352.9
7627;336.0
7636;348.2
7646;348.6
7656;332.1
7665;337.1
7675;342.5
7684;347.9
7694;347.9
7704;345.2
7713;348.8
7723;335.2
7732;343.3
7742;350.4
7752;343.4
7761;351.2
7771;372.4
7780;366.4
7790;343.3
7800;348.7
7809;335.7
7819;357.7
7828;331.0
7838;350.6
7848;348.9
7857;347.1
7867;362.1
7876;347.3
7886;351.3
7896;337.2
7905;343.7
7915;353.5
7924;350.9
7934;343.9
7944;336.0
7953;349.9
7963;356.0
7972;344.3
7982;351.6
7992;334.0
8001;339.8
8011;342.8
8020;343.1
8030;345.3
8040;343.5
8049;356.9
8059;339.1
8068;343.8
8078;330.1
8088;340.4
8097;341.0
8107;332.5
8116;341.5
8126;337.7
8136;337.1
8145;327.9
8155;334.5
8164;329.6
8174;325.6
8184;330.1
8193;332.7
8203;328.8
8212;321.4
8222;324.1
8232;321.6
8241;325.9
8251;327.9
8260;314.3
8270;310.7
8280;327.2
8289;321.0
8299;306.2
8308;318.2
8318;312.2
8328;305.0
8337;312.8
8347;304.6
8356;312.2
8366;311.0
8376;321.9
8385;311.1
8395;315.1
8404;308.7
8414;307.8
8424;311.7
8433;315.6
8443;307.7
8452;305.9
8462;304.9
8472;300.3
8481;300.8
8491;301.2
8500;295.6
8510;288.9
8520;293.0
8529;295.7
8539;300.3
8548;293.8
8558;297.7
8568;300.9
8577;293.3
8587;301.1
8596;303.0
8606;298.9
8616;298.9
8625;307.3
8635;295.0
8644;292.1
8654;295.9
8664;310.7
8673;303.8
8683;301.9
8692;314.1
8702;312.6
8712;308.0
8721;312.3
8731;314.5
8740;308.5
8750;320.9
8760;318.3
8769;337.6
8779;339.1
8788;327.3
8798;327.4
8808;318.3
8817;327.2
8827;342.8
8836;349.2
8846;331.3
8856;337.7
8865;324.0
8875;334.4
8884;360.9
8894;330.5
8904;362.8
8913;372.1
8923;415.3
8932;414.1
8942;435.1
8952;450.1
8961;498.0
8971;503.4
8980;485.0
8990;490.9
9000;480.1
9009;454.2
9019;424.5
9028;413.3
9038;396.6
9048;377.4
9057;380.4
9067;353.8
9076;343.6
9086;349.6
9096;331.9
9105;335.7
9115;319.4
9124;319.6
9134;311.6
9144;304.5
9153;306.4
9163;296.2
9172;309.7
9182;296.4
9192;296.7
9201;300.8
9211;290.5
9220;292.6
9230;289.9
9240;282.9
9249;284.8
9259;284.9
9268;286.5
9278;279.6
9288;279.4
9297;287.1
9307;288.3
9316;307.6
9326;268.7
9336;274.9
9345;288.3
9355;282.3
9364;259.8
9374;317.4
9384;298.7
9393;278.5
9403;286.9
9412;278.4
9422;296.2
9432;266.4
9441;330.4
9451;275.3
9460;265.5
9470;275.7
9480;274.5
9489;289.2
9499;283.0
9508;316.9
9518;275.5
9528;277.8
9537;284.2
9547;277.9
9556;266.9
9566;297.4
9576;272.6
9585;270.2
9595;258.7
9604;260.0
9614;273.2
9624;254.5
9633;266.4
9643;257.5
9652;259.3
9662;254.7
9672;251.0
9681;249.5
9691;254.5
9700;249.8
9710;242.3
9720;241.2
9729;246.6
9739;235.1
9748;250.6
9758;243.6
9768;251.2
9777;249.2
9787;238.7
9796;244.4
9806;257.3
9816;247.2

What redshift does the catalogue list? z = 2.20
